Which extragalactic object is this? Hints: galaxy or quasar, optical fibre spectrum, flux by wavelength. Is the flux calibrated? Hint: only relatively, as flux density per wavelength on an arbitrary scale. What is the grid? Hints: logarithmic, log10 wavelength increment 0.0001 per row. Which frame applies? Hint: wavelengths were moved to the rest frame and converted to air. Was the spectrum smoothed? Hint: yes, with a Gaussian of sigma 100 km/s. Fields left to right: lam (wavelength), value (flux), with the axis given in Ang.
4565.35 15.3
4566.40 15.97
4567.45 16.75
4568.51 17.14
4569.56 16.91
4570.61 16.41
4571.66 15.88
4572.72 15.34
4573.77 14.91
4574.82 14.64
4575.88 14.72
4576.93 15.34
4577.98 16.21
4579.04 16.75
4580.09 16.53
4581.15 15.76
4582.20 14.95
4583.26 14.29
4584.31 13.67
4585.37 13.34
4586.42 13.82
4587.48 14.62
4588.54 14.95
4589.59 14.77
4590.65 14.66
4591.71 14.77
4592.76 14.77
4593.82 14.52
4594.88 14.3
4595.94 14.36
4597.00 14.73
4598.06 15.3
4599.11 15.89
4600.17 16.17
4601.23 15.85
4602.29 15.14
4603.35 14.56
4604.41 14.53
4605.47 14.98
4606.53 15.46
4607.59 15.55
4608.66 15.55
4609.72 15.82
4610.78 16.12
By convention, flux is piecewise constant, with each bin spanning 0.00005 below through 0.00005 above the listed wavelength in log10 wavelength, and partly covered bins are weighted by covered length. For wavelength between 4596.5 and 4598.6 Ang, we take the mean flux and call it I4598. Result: 15.1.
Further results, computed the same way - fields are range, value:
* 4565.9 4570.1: 16.7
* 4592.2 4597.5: 14.5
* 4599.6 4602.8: 15.7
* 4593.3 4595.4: 14.4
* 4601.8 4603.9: 14.8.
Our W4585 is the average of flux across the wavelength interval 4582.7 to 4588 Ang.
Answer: 13.9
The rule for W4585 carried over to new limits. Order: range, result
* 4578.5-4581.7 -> 16.3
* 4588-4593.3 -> 14.8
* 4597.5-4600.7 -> 15.8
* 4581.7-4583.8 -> 14.6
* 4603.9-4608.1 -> 15.1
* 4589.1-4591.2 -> 14.7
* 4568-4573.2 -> 16.3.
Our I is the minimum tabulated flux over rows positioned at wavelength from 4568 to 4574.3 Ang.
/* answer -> 14.91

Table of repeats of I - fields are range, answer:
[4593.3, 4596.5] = 14.3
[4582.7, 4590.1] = 13.34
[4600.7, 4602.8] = 15.14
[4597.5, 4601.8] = 15.3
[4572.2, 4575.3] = 14.64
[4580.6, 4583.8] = 14.29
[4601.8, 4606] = 14.53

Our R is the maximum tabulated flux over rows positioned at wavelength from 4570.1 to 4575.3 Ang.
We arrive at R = 16.41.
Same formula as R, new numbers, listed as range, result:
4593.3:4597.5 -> 14.73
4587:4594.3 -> 14.95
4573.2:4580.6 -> 16.75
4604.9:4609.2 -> 15.55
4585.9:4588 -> 14.62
